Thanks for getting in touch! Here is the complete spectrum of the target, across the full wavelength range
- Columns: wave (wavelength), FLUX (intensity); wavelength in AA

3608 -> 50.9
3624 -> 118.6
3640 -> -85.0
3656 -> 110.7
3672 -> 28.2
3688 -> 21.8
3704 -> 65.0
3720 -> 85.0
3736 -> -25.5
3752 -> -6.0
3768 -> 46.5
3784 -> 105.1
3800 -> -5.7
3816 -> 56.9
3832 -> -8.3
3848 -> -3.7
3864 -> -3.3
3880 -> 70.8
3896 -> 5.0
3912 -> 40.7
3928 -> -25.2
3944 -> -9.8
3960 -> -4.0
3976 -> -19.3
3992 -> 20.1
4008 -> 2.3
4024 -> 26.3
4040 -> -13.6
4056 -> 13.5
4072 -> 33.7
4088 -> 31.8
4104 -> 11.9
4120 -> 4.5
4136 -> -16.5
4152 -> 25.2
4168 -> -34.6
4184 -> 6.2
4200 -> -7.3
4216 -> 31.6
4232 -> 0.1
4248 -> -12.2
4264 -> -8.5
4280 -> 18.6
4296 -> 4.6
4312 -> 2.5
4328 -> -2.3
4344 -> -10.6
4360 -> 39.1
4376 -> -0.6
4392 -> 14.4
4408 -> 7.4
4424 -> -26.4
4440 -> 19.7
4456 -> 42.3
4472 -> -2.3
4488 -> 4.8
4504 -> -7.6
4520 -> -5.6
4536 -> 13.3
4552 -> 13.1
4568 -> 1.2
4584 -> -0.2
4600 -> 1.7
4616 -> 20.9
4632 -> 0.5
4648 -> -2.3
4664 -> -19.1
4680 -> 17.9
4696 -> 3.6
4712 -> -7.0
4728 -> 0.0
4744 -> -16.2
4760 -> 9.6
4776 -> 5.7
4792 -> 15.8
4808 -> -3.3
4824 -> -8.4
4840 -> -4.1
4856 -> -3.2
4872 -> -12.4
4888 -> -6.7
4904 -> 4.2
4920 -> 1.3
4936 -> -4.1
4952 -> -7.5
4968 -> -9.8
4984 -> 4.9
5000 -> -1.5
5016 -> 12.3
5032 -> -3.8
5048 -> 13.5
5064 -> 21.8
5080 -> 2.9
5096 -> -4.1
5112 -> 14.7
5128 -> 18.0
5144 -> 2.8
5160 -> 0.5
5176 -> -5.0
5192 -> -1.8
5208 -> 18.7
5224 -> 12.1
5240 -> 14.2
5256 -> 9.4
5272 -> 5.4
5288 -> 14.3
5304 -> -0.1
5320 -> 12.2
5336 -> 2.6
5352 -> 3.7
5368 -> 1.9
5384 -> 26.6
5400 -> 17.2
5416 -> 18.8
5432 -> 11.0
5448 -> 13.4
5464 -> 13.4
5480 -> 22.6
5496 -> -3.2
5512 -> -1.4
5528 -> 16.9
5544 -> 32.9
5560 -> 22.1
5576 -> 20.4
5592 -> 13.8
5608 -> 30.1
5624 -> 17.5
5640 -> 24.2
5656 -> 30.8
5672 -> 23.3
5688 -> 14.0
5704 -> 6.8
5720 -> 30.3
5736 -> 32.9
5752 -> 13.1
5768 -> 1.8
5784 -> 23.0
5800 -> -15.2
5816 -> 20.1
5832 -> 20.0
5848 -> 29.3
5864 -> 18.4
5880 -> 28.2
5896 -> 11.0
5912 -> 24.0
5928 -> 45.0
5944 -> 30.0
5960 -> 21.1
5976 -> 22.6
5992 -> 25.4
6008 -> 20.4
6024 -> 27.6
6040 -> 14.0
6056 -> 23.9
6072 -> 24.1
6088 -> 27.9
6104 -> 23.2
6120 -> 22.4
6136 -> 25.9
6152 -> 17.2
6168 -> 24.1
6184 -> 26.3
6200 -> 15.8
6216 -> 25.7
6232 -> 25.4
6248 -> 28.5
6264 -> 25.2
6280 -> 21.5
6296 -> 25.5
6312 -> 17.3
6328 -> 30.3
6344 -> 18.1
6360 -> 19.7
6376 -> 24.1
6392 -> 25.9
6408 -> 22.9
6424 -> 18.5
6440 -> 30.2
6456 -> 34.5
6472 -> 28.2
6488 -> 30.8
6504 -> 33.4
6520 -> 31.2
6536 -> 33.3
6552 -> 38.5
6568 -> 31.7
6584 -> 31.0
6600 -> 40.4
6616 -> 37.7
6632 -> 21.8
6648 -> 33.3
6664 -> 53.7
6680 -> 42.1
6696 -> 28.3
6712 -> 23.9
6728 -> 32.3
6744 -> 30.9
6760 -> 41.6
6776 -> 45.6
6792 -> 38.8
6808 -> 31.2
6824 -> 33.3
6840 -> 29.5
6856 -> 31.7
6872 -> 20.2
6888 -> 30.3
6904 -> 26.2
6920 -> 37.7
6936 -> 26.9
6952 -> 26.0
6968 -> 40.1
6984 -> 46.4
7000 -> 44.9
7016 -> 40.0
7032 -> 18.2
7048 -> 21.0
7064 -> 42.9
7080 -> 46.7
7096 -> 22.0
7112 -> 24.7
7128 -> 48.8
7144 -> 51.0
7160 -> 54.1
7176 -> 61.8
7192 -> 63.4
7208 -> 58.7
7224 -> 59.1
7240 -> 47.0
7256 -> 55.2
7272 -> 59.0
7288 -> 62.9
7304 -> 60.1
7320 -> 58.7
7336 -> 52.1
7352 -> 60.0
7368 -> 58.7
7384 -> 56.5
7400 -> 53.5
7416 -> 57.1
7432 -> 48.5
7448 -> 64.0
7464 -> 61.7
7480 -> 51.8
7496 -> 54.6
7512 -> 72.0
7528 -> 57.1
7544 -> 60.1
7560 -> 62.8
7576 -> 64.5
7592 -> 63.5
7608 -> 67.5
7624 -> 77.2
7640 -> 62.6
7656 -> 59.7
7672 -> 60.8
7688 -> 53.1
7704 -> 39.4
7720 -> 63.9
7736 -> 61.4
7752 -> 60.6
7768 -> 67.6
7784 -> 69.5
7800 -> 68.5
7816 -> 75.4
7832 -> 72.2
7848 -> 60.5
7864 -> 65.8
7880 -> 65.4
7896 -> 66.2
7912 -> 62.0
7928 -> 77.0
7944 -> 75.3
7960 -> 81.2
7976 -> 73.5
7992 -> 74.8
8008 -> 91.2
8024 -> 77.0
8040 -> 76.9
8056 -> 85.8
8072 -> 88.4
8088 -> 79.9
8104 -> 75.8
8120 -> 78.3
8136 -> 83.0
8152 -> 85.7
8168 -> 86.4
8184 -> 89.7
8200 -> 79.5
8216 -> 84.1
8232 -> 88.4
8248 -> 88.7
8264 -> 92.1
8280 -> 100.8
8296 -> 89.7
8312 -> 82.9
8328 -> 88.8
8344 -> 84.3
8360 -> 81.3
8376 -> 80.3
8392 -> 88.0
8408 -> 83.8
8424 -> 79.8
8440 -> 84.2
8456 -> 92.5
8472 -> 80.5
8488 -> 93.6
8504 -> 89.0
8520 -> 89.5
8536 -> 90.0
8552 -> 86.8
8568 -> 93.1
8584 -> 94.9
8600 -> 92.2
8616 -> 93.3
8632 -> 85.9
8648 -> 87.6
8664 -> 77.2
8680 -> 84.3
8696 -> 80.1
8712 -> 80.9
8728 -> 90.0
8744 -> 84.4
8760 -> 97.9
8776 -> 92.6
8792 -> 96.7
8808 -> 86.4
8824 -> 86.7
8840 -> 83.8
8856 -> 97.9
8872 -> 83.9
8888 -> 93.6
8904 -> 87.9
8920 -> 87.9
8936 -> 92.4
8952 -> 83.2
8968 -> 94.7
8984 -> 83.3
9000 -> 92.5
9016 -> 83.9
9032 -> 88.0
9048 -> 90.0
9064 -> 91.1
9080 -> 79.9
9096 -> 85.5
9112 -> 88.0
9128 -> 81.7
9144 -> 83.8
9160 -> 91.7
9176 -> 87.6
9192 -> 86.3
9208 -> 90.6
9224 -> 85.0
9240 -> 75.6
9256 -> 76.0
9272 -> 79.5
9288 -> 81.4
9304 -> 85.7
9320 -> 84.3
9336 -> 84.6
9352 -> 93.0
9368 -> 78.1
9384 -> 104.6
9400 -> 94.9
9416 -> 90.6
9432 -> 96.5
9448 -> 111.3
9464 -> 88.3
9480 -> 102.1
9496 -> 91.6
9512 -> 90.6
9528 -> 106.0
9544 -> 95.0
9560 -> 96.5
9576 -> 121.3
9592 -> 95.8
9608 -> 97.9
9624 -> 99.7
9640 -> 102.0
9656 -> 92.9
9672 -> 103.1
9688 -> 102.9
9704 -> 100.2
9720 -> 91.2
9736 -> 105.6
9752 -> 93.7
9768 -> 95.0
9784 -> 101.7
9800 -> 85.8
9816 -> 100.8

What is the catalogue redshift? 0.789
